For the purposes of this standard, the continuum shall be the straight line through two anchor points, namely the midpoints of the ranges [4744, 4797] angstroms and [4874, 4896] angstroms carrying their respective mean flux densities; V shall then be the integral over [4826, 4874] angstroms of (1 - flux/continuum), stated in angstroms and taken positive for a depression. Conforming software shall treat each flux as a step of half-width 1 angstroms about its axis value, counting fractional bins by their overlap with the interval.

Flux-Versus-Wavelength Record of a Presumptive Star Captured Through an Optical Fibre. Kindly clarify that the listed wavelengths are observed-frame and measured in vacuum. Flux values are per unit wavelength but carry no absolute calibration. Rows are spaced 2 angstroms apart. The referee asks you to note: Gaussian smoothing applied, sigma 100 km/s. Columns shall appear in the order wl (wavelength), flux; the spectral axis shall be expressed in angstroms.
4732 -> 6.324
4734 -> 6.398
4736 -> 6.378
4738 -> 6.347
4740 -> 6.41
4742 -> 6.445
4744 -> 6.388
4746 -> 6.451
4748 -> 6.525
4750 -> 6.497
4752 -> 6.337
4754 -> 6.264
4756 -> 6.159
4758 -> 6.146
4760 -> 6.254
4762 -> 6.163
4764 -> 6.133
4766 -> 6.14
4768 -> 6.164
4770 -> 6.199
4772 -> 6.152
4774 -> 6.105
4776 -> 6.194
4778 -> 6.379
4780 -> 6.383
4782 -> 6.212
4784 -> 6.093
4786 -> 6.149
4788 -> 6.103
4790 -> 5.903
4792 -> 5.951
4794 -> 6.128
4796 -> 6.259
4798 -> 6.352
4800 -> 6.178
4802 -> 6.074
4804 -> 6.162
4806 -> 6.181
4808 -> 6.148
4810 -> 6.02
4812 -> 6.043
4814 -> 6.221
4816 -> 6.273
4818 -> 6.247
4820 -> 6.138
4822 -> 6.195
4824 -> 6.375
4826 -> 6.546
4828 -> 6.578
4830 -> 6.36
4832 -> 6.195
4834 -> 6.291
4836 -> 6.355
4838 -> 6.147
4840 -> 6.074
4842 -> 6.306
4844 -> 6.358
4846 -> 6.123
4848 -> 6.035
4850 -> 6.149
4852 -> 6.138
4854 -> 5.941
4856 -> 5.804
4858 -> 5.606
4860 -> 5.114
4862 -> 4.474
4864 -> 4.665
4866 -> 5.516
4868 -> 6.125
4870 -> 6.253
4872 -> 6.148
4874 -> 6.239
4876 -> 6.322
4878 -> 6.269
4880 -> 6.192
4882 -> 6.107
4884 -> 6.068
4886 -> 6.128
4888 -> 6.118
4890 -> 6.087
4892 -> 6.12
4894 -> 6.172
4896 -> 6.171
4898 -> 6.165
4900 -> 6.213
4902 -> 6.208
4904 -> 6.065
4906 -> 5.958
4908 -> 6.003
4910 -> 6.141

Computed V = 1.7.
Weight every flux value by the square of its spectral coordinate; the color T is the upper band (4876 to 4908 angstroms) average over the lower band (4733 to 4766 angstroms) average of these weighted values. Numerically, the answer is 1.03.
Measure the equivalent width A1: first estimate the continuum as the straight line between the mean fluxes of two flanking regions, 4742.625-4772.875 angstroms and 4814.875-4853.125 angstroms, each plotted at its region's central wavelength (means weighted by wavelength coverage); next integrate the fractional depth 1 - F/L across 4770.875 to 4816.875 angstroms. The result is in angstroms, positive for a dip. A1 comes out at 0.76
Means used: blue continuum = 6.27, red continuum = 6.26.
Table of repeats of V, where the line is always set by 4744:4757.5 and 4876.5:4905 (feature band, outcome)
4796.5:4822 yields 0.4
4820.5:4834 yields -0.2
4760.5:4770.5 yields 0.3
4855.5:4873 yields 1.9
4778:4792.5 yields 0.4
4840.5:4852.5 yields 0.1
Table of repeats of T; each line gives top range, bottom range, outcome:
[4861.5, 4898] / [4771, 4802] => 1.01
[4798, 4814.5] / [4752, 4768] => 1.01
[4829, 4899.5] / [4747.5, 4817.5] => 1.00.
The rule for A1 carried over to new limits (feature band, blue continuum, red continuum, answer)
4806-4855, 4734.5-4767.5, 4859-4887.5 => -1.76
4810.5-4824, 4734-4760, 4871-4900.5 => 0.15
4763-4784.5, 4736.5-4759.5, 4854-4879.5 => 0.08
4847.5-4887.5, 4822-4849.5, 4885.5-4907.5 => 2.15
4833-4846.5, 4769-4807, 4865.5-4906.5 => -0.20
